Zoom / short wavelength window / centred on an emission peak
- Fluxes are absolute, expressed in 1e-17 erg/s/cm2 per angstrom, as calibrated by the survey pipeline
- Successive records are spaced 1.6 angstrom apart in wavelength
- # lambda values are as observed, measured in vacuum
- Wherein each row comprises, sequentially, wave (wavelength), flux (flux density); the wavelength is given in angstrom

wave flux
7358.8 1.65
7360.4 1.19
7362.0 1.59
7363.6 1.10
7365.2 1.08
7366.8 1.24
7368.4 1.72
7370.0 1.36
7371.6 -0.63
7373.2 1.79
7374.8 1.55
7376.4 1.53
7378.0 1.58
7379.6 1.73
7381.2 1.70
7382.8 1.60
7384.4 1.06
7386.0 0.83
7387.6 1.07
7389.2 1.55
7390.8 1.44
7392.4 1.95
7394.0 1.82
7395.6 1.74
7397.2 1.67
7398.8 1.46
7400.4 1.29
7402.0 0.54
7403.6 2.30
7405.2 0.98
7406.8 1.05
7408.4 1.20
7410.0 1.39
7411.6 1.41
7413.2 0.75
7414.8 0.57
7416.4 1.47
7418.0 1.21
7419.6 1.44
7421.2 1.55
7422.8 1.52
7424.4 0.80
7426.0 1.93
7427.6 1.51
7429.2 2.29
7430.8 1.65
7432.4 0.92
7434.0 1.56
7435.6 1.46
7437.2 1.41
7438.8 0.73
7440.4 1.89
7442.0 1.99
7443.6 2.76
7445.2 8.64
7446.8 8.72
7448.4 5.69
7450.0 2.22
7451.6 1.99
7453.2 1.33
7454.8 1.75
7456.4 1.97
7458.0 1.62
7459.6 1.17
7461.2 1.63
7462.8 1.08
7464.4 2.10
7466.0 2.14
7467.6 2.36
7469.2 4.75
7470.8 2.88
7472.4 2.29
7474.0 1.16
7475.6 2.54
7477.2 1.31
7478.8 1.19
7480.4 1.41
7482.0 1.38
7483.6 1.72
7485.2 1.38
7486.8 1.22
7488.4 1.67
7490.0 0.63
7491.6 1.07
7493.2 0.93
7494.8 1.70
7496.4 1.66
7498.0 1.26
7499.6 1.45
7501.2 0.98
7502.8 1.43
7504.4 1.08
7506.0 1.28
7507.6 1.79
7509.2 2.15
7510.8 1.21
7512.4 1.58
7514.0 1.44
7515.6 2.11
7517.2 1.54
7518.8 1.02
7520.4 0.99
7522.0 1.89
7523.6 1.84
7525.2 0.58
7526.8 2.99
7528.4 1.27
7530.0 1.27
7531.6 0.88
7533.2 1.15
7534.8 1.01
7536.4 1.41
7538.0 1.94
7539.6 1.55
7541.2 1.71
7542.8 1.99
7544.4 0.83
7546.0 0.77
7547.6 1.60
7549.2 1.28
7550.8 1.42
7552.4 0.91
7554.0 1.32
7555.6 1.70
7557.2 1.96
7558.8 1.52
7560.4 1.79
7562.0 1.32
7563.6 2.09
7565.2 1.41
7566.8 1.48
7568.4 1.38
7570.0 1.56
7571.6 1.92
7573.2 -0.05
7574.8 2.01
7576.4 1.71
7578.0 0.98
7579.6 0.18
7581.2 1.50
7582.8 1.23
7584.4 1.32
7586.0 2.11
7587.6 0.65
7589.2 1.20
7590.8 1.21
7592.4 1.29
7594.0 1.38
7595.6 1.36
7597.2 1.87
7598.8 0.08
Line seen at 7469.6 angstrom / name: [N II] 6583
